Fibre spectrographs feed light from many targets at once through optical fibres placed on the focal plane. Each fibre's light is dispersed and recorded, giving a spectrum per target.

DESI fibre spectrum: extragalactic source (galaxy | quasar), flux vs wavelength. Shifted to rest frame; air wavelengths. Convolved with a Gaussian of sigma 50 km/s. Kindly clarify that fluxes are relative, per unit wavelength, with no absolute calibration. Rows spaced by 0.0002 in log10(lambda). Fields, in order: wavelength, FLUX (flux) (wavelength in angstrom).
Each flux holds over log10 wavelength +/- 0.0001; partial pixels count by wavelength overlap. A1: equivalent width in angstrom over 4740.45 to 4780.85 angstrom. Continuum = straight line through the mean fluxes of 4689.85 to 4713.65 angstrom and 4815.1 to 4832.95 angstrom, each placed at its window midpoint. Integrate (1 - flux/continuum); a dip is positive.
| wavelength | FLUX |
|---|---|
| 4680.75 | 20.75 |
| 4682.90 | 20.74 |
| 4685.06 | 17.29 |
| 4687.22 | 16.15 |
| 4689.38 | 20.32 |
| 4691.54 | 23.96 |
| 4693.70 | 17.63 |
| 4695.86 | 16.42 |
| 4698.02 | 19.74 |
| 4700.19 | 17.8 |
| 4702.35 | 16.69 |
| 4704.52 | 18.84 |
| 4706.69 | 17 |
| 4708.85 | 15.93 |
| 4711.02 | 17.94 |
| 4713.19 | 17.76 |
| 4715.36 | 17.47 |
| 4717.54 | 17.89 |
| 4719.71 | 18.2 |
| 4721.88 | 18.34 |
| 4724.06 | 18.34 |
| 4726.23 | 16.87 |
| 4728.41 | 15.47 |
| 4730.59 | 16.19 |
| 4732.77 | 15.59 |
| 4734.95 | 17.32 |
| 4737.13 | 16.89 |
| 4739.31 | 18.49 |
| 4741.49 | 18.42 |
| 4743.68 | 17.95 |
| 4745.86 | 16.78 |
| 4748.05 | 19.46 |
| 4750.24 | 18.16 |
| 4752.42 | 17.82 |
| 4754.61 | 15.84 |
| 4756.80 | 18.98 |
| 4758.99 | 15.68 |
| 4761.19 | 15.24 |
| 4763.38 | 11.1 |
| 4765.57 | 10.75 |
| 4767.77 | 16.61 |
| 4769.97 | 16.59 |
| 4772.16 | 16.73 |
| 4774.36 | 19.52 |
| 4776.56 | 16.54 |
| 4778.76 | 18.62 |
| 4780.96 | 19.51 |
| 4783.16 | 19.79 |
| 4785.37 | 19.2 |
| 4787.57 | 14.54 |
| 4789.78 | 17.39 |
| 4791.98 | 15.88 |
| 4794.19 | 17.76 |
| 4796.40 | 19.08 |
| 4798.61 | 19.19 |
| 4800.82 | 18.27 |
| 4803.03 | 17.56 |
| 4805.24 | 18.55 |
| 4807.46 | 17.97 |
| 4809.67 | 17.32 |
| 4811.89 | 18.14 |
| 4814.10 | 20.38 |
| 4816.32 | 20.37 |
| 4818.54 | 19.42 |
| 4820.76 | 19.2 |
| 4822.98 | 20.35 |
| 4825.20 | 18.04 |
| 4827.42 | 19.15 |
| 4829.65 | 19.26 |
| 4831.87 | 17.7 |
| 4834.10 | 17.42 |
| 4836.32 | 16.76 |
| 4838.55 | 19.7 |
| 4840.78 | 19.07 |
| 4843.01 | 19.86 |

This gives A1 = 4.14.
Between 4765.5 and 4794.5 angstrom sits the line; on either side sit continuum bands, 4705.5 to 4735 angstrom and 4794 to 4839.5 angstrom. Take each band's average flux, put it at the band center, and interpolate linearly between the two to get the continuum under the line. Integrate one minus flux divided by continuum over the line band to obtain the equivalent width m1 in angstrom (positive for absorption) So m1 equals 1.3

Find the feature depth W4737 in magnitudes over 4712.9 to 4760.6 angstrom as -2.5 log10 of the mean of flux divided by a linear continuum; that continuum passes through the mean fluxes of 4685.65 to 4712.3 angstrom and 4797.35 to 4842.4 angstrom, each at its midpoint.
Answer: 0.06 mag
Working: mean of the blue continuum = 18.2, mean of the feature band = 17.4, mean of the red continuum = 18.7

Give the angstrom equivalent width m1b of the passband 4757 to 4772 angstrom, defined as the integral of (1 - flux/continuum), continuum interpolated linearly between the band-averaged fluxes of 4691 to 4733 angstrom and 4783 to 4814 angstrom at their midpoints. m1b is 2.58 angstrom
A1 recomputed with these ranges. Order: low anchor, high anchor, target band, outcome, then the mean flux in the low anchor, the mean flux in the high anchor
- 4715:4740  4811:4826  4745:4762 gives 0.5 angstrom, 17.2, 19.5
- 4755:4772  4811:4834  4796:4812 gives -0.3 angstrom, 15.1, 19.1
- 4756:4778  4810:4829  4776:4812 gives -0.9 angstrom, 15.8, 19.3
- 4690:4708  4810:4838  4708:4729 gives 1.2 angstrom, 18.5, 18.8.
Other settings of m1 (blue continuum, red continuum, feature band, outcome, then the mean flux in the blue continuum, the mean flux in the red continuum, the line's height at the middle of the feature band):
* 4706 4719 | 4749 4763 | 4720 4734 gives 0.2 angstrom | 17.4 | 16.7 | 17.1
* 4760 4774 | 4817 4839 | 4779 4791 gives -1.7 angstrom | 14.8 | 18.7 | 15.9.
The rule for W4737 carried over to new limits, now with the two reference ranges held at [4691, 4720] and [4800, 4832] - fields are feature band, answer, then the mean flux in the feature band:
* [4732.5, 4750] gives 0.03 mag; 17.7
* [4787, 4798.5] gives 0.09 mag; 17.2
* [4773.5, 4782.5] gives 0.00 mag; 18.6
